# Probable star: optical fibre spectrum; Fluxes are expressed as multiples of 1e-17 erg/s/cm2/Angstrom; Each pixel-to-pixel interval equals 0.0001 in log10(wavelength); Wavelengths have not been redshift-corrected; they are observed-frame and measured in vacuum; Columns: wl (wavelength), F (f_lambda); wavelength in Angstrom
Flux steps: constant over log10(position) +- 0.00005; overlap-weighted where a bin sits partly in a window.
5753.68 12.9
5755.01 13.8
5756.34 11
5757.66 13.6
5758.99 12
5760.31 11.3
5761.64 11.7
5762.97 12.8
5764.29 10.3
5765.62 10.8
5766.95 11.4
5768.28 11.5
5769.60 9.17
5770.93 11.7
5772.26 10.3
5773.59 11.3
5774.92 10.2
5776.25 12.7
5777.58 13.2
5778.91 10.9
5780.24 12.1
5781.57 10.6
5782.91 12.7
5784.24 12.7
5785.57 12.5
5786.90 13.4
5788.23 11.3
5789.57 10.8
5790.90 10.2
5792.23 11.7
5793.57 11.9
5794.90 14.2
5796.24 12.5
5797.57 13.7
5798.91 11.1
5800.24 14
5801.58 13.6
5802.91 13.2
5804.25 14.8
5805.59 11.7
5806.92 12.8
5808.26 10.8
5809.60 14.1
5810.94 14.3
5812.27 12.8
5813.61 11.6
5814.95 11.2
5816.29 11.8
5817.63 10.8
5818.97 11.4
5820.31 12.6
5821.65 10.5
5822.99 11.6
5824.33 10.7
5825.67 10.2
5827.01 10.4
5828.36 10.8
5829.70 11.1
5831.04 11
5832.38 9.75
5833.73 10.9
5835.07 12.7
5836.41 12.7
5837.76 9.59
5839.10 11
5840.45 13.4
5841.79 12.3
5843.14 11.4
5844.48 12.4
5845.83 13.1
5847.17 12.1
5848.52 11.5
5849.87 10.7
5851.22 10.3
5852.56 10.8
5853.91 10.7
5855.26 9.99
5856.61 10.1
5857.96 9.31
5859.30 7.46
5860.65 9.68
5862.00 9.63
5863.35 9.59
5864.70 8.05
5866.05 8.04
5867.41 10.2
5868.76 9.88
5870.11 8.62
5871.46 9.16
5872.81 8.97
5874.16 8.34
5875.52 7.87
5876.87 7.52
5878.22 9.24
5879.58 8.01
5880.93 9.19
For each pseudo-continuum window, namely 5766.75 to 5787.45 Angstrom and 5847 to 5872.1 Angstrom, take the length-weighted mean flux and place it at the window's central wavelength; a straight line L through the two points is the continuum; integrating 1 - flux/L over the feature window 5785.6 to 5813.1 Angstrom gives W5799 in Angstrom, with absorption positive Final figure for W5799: -3.8 Angstrom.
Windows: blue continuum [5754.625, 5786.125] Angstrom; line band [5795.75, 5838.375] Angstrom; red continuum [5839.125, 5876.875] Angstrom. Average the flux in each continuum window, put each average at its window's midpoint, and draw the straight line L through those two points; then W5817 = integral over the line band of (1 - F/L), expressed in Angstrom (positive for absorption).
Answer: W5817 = -4.2 Angstrom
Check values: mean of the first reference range 11.7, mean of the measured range 11.9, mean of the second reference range 10.1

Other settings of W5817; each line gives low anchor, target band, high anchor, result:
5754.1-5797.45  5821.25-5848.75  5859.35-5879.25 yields -4.13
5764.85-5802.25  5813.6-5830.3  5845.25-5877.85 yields -0.53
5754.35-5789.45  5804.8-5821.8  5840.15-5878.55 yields -1.87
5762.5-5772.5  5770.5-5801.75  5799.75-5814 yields -0.13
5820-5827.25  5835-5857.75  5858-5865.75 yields -3.84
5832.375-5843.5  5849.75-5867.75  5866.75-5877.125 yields 0.70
